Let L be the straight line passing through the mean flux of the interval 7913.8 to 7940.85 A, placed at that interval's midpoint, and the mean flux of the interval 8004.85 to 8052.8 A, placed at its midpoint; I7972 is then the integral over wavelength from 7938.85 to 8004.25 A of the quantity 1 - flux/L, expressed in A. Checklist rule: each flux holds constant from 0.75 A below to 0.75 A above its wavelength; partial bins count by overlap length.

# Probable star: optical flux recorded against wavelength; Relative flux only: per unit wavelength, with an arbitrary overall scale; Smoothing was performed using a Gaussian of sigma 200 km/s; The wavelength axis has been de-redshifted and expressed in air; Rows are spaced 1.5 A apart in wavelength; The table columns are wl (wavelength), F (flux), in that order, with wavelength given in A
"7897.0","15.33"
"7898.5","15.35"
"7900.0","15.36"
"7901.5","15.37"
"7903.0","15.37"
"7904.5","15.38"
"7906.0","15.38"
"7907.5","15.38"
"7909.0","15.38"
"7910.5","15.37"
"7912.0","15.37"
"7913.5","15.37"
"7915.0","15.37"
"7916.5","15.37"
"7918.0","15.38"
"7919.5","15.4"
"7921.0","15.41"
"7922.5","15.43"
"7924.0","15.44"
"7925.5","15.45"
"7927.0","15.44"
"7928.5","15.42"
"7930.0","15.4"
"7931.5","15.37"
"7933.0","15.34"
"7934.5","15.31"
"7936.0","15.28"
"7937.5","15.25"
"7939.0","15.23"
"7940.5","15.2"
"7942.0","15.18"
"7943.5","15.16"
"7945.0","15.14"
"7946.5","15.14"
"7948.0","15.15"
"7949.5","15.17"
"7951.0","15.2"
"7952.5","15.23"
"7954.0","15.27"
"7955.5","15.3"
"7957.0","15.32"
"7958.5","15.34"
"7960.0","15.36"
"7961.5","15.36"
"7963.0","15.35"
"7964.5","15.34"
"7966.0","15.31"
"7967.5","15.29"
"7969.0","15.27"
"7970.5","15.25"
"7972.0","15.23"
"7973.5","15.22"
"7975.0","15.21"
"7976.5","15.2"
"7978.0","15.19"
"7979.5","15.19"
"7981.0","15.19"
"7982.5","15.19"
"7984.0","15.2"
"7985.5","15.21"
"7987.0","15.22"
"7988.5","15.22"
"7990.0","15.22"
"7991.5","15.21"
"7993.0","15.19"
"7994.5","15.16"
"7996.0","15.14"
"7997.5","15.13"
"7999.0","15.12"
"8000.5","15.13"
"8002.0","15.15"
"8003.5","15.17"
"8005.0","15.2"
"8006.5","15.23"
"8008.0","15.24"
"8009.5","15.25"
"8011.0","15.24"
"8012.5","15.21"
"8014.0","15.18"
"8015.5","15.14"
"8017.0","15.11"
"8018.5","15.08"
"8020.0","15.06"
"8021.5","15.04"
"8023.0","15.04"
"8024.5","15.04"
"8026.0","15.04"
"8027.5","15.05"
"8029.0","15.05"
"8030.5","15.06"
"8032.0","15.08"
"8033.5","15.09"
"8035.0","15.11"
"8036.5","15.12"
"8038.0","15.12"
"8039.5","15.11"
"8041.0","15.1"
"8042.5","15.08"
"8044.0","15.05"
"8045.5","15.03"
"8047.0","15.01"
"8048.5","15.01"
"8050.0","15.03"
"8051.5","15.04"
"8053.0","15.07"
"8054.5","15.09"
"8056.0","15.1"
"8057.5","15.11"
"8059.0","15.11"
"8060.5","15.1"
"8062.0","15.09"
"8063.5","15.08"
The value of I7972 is 0.1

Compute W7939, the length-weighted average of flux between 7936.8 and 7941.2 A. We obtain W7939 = 15.2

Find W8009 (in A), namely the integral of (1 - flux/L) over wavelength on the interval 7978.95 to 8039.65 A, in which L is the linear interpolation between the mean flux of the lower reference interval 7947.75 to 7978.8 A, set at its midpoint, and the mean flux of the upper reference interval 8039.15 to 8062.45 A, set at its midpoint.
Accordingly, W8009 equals 0.07 A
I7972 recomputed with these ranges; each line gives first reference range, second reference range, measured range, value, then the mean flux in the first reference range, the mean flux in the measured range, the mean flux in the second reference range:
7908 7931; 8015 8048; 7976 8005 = 0.0 A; 15.4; 15.2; 15.1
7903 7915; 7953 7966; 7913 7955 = 0.1 A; 15.4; 15.3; 15.3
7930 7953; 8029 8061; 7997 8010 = 0.0 A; 15.2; 15.2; 15.1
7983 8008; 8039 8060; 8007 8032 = 0.0 A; 15.2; 15.1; 15.1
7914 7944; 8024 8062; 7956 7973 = -0.1 A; 15.3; 15.3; 15.1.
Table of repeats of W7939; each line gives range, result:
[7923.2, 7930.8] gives 15.4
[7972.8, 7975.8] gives 15.2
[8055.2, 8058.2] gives 15.1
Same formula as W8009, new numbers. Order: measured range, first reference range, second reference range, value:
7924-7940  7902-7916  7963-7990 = -0.03 A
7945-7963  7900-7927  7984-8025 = 0.04 A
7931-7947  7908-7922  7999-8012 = 0.10 A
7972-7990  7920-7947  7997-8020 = 0.02 A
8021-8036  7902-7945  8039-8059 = 0.05 A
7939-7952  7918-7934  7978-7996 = 0.14 A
